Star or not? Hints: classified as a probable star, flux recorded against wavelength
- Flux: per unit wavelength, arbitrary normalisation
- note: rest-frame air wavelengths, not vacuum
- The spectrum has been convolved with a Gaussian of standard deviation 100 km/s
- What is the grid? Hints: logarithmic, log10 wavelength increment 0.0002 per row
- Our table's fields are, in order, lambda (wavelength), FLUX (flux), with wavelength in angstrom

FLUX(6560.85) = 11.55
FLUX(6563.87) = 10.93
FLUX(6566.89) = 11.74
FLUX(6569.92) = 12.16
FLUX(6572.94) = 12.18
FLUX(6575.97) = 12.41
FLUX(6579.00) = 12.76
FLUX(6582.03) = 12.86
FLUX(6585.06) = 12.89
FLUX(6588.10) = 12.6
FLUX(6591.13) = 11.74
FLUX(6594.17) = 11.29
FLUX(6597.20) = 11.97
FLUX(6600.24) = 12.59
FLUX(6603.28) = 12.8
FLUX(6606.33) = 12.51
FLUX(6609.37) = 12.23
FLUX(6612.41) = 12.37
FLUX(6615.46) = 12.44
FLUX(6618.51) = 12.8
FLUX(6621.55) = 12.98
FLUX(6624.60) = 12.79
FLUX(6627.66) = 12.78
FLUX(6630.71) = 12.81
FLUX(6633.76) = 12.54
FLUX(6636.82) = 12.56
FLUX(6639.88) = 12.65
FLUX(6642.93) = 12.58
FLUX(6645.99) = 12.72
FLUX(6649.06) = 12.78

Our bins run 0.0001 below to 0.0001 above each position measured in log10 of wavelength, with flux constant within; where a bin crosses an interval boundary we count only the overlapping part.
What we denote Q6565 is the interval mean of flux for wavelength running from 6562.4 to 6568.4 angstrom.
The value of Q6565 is 11.3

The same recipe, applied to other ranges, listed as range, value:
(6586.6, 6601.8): 12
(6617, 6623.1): 12.9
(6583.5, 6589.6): 12.7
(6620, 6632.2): 12.8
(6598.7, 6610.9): 12.5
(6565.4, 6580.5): 12.2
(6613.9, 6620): 12.6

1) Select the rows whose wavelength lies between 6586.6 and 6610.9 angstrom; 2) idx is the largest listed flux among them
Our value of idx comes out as 12.8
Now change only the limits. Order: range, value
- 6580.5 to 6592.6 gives 12.89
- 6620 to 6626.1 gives 12.98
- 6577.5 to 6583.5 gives 12.86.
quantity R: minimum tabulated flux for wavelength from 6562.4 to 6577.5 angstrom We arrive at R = 10.93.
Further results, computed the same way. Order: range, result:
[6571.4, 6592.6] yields 11.74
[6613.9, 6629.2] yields 12.44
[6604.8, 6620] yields 12.23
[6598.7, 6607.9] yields 12.51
